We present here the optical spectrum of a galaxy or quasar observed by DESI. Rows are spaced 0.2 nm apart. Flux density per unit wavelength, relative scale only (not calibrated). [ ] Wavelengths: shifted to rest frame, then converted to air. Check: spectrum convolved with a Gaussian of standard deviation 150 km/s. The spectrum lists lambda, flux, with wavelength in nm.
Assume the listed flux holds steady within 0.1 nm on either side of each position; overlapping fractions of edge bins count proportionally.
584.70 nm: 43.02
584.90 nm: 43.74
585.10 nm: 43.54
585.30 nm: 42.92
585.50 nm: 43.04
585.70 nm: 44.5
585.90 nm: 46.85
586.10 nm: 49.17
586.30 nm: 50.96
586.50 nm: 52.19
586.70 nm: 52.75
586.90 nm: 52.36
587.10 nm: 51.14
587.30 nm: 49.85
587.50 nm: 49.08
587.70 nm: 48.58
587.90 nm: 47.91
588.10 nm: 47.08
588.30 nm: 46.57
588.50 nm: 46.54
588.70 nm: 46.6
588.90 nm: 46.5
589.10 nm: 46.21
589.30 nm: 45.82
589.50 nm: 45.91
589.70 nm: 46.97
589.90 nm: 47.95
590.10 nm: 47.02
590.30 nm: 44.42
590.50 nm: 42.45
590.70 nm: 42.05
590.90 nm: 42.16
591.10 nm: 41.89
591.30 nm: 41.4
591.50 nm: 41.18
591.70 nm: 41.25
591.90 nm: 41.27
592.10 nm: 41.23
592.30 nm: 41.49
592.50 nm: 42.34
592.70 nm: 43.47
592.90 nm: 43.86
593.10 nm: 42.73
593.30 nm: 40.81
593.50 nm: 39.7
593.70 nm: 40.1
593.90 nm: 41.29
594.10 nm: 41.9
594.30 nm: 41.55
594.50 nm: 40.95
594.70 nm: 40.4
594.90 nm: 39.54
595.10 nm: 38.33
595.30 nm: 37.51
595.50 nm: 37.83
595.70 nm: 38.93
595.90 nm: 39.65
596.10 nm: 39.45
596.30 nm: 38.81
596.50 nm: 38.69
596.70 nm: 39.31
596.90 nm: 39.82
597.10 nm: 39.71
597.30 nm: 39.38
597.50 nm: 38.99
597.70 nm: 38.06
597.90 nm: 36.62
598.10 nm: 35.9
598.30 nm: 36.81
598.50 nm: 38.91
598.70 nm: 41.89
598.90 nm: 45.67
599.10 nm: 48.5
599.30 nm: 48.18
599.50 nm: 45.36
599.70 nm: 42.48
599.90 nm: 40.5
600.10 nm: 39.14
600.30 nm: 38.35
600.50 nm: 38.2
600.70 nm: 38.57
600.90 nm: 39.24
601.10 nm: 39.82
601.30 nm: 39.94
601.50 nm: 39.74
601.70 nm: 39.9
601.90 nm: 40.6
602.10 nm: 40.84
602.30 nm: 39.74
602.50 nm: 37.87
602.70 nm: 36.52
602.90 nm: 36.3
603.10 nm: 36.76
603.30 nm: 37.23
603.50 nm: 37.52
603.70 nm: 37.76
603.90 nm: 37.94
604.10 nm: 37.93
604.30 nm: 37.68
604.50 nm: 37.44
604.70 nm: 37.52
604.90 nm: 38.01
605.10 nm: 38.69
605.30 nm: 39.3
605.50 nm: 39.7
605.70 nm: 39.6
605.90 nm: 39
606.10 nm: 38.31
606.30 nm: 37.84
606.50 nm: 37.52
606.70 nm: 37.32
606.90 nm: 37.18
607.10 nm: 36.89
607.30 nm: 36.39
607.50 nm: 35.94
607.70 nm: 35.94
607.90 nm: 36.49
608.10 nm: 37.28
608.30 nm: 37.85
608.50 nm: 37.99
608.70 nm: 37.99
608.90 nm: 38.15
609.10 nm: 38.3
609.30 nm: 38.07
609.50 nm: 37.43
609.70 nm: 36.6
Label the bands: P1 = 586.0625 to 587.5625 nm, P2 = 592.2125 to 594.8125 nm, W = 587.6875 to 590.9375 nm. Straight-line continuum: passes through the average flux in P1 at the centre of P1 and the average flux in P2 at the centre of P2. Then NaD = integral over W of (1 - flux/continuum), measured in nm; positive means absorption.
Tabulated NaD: 0.11 nm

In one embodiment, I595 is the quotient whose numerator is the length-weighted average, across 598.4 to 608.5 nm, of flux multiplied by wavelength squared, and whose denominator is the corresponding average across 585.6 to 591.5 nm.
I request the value 0.9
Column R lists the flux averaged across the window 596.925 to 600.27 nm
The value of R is 40.9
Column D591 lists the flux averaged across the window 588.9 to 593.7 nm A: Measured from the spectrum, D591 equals 43.2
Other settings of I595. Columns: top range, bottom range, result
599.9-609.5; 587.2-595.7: 0.92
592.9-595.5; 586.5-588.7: 0.84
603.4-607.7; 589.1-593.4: 0.92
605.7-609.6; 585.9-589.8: 0.83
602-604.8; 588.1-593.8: 0.90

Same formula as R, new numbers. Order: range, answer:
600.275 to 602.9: 39.1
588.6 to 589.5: 46.2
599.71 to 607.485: 38.4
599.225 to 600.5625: 41.7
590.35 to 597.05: 40.7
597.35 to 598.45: 37.4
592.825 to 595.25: 40.8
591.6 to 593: 42.1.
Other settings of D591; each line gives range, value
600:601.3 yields 39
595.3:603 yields 39.8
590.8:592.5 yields 41.5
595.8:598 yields 39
